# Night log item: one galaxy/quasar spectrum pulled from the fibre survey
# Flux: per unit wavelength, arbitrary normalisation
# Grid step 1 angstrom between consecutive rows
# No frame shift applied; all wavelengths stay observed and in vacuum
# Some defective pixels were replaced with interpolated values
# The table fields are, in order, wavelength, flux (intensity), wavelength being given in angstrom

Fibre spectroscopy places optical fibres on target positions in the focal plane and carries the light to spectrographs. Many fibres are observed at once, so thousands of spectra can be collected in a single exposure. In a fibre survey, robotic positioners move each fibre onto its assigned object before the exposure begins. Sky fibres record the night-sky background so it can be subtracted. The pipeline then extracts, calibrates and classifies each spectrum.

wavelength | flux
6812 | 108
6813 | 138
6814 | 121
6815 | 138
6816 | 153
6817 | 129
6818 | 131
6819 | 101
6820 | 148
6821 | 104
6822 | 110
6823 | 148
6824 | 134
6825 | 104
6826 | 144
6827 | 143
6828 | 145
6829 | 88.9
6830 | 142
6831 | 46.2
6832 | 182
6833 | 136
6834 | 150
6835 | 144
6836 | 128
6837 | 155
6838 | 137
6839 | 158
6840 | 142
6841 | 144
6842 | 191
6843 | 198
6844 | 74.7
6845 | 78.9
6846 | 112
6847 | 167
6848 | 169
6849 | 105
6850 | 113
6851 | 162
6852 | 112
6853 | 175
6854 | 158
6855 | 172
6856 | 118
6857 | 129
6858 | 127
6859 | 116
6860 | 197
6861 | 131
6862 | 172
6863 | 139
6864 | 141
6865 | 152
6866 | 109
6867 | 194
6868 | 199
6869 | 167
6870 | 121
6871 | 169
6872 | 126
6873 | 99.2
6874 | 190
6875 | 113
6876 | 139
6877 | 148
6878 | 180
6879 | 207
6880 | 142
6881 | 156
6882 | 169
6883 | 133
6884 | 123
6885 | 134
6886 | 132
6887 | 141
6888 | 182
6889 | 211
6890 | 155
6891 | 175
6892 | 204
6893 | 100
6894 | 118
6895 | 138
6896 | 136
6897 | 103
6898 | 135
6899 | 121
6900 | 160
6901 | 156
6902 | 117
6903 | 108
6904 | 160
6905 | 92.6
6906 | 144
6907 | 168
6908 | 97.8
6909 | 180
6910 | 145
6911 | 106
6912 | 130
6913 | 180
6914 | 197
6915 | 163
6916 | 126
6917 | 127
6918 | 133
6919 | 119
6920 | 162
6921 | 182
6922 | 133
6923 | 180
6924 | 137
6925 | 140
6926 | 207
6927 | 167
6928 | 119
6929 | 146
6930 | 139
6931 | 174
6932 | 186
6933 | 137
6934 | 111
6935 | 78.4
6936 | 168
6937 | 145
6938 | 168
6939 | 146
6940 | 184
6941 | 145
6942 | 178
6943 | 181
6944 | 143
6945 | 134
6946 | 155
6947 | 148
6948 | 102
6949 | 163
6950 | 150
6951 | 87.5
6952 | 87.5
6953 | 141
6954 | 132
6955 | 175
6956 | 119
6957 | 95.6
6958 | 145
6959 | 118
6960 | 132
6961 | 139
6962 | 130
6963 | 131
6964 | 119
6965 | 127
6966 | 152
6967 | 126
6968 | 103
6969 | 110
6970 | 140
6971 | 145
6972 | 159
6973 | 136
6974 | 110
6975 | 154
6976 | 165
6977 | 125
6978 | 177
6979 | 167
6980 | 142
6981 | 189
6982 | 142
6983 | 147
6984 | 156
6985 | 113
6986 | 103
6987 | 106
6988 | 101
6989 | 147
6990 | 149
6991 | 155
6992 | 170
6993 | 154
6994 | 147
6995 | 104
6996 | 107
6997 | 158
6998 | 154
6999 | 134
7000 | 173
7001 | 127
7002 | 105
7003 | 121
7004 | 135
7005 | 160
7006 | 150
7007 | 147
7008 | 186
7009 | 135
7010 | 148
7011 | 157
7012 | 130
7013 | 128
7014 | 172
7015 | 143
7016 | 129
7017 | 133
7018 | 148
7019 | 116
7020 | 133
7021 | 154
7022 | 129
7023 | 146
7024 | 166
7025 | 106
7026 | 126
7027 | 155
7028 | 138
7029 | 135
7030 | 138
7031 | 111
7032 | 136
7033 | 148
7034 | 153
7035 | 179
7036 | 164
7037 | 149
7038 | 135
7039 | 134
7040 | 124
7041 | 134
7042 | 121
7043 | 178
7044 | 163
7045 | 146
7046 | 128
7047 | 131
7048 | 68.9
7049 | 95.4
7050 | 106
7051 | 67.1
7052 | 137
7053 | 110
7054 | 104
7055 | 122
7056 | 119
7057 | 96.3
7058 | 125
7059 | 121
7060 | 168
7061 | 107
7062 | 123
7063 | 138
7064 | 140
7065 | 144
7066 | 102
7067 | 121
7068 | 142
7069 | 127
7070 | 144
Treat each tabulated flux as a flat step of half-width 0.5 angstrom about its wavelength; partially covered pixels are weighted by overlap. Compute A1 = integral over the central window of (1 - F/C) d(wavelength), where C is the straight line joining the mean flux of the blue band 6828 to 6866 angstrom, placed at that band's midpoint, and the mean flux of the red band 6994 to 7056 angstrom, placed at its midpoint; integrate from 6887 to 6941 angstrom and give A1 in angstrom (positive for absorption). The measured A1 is -3.61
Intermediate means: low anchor 139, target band 147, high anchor 136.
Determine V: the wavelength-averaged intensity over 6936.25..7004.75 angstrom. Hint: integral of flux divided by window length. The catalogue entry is 139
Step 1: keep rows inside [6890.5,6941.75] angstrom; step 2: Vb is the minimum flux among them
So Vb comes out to 78.4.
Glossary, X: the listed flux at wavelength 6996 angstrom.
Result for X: 107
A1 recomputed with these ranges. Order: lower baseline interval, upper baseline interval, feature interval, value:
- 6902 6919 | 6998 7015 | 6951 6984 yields 1.43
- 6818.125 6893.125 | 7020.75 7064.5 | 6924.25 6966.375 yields -1.16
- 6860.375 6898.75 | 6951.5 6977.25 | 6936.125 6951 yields -1.67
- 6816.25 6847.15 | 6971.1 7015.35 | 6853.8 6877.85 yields -2.24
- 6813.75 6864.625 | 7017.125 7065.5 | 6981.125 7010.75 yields -1.60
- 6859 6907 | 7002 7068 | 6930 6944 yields -1.02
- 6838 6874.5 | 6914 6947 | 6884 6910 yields 1.04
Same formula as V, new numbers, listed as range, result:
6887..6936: 146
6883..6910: 142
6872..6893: 155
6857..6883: 151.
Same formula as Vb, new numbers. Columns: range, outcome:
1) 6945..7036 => 87.5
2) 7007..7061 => 67.1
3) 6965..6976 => 103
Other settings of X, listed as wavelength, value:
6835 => 144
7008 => 186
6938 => 168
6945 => 134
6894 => 118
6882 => 169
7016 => 129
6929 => 146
